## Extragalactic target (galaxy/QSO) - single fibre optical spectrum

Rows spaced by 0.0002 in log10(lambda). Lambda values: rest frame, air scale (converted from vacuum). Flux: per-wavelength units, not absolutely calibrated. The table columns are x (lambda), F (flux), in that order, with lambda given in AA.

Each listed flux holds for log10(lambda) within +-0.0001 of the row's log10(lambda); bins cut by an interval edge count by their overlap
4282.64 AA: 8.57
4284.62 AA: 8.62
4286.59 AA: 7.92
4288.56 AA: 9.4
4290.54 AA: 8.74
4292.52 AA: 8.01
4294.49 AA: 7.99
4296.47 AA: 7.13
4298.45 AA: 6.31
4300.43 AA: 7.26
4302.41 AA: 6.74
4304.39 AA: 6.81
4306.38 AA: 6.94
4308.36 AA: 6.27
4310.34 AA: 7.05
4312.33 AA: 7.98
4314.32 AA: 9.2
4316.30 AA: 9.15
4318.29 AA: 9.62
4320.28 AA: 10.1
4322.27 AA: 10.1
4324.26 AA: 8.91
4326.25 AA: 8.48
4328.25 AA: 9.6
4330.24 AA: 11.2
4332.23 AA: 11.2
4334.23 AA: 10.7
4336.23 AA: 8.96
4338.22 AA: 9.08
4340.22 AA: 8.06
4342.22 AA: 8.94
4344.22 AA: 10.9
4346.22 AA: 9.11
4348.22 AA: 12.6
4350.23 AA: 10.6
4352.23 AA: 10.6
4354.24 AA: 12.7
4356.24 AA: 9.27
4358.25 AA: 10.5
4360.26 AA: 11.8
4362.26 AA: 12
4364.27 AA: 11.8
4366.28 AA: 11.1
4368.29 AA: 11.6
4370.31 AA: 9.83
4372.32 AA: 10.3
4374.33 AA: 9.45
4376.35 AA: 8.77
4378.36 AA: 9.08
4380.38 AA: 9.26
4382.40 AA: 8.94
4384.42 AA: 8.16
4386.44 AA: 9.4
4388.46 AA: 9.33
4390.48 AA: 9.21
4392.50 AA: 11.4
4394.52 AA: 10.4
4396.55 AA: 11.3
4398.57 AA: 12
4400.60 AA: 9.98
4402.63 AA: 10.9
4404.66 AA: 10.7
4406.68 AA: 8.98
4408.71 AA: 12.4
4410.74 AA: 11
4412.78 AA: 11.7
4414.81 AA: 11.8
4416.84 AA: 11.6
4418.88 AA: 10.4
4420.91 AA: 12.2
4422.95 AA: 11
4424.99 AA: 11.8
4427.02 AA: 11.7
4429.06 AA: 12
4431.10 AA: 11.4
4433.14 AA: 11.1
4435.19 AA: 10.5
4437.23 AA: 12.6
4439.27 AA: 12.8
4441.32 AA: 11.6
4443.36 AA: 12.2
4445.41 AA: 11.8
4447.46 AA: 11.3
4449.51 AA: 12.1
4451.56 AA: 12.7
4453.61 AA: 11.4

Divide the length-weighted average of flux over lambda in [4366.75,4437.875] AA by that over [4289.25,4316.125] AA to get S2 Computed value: 1.4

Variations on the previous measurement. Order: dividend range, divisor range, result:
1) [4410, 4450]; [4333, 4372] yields 1.10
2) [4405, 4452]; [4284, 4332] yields 1.38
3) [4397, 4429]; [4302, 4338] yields 1.27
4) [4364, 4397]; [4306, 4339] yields 1.08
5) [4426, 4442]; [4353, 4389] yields 1.15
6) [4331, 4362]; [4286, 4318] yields 1.34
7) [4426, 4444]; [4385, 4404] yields 1.13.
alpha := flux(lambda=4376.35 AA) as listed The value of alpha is 8.77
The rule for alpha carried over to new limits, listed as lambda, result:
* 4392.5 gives 11.4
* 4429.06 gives 12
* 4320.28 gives 10.1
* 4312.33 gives 7.98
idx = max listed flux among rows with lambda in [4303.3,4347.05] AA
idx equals 11.2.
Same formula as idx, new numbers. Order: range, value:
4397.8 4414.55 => 12.4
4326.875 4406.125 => 12.7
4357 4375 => 12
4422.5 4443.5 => 12.8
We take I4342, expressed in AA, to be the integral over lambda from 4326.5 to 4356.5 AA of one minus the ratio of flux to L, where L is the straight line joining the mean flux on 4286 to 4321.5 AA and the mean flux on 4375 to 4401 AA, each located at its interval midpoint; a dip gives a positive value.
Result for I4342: -5.0 AA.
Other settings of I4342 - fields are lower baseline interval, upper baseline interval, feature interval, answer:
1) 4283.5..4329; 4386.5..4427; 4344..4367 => -3.75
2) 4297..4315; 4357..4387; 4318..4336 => -4.16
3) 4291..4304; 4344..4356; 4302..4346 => 1.04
